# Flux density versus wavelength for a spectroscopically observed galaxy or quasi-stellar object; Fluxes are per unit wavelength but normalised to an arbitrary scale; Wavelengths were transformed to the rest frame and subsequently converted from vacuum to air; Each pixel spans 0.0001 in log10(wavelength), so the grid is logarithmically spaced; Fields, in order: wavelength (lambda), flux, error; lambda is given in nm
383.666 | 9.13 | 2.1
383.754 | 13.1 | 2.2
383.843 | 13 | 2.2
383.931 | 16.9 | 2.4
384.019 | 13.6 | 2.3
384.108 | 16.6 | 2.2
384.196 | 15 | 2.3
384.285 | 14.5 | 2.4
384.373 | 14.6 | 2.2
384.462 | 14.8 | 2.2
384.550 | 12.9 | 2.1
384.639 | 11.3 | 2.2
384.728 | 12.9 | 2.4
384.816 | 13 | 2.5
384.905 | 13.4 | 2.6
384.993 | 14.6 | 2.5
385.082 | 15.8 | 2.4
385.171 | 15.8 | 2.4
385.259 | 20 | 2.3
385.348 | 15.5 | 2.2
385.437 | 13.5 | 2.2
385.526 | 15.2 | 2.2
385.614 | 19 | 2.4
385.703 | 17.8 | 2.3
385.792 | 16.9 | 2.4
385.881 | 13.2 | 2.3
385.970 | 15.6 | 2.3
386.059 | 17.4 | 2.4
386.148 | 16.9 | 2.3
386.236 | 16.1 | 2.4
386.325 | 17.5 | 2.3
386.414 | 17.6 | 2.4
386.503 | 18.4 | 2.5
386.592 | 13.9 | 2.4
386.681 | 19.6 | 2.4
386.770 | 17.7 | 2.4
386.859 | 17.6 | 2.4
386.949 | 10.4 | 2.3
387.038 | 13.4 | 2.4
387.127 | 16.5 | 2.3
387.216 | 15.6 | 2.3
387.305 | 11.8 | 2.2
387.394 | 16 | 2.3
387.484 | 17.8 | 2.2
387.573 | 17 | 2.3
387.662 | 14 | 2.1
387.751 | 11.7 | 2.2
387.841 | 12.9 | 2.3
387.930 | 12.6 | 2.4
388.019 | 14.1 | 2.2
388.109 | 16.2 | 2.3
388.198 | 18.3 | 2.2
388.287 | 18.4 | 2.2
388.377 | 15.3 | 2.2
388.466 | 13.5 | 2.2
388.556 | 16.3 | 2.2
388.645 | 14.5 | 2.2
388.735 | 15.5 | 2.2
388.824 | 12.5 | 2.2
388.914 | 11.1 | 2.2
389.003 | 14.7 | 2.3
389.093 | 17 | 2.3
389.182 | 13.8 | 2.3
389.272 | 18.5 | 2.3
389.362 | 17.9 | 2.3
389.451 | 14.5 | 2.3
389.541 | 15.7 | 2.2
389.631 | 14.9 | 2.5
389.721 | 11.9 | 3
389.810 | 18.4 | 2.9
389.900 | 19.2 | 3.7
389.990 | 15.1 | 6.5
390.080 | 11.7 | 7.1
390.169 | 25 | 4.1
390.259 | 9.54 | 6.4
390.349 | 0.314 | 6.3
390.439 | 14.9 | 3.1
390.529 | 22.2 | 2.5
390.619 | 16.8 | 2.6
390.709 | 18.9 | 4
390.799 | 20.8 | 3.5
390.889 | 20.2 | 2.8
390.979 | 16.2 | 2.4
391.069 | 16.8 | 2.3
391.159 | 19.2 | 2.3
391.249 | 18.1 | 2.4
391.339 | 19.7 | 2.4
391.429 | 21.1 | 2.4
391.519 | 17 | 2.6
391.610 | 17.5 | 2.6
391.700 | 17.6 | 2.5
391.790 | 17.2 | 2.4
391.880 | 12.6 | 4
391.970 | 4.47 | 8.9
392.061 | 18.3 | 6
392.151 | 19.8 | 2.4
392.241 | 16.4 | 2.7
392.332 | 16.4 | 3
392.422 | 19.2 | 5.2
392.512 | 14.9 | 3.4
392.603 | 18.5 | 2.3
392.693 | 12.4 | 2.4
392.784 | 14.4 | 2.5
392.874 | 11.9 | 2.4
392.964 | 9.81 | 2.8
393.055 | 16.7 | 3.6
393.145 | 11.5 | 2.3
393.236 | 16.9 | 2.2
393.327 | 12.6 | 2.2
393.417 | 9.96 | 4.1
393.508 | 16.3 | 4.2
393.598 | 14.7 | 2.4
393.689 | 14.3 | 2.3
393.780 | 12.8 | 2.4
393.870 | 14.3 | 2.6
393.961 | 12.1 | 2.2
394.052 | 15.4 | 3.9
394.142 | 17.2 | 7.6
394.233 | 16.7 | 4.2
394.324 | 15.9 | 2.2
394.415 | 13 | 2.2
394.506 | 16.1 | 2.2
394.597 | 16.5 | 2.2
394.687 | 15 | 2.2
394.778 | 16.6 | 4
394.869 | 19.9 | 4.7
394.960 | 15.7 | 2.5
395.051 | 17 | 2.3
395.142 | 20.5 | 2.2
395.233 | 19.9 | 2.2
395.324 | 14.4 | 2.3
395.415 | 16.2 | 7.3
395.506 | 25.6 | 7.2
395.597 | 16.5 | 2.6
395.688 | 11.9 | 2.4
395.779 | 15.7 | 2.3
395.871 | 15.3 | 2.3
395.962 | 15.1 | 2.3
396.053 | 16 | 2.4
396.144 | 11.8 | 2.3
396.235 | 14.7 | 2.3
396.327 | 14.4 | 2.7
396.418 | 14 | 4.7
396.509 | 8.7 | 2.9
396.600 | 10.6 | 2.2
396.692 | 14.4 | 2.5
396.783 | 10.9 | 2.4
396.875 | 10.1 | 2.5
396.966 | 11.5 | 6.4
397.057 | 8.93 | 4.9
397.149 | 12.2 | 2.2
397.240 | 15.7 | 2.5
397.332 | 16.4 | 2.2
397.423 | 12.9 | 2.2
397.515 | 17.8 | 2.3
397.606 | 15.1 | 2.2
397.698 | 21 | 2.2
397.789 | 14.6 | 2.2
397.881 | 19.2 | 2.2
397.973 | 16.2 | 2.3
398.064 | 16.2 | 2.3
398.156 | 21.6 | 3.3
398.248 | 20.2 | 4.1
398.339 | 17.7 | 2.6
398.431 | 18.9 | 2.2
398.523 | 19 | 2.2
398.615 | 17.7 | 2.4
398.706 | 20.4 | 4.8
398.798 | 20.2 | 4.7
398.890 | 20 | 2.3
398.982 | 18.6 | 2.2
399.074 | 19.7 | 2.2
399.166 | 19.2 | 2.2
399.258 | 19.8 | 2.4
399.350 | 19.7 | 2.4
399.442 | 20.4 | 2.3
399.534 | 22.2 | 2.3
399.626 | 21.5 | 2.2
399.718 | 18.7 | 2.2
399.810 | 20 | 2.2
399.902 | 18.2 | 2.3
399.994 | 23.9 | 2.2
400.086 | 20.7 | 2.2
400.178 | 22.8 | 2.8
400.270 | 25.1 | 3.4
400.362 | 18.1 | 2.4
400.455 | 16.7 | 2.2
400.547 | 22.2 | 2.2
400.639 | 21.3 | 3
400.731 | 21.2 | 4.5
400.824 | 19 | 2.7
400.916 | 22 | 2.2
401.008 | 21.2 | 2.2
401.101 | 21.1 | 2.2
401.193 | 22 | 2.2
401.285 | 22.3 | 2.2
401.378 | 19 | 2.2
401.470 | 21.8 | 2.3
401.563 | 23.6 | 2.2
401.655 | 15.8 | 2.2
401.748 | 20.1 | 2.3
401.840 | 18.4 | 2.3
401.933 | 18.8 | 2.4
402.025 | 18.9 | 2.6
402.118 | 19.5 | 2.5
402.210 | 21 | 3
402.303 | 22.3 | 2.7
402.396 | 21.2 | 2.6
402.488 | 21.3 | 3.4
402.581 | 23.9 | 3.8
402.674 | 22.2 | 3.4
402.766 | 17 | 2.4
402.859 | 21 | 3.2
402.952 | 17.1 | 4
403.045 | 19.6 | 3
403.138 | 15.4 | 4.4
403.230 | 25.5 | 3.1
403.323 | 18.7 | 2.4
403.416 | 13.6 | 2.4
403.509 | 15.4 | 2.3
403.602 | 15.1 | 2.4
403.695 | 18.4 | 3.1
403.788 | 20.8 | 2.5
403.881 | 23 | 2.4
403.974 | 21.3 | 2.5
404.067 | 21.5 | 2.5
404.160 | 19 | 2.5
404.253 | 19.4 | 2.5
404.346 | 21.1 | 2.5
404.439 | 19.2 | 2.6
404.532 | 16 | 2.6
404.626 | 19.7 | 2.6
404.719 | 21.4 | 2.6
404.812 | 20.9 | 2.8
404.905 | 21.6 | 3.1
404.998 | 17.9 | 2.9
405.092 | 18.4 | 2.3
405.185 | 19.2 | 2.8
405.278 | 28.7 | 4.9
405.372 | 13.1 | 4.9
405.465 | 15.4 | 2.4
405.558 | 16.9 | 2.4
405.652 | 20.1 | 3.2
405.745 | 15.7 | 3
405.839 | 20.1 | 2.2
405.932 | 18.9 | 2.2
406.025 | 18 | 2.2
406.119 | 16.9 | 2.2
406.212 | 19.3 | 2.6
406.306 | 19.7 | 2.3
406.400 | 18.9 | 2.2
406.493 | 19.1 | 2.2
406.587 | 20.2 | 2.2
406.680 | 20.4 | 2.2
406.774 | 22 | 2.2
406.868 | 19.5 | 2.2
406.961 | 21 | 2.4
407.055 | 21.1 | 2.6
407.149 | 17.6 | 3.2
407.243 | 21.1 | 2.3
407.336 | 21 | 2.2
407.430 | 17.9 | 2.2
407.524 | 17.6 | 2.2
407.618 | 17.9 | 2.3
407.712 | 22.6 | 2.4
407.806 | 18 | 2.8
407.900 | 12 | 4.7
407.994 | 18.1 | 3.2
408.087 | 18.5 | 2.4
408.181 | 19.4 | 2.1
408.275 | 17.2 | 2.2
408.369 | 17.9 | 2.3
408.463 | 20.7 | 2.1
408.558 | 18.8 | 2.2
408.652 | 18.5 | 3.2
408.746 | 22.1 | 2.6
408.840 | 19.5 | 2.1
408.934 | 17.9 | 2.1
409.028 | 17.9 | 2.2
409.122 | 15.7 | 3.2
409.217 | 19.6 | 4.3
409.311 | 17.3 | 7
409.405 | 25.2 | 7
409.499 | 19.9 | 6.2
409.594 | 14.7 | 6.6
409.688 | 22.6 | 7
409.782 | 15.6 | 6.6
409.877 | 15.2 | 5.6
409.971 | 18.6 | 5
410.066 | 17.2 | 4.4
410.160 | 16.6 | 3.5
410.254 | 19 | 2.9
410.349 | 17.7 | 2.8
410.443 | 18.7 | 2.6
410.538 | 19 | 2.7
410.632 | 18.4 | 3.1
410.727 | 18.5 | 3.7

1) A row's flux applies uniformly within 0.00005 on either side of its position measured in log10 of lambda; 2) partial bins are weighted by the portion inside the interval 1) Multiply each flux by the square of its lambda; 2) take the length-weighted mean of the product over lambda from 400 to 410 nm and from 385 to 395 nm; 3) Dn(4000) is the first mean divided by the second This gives 1.34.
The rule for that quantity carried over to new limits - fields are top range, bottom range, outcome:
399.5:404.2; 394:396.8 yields 1.34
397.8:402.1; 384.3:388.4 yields 1.39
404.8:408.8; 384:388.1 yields 1.38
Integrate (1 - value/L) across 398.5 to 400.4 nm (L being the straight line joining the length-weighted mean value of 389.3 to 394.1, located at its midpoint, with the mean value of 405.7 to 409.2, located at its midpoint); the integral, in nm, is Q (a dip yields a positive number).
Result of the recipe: -0.34 nm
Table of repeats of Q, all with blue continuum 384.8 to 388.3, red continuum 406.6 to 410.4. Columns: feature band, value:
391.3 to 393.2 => 0.11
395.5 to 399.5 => 0.24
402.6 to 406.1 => -0.17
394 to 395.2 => 0.02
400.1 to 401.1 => -0.19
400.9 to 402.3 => -0.20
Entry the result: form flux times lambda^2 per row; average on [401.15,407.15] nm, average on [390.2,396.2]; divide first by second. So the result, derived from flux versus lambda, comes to 1.3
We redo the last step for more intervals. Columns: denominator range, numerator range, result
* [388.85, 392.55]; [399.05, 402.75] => 1.34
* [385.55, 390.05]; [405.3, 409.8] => 1.33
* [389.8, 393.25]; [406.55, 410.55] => 1.28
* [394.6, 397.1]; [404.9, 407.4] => 1.36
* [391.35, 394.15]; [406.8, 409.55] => 1.37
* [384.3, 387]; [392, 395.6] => 1.05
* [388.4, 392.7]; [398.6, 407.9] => 1.31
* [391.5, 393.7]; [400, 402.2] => 1.45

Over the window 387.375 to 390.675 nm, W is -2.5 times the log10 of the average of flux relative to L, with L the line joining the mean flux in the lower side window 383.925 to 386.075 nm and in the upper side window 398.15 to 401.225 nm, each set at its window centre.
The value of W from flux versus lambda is 0.10 mag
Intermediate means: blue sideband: 15.1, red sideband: 20.3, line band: 15.1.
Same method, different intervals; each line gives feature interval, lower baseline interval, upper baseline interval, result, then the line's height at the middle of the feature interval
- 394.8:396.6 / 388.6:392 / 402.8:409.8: 0.075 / 17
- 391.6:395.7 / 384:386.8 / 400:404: 0.154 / 17.9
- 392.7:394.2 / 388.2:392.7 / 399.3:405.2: 0.235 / 17.1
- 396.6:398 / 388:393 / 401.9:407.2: 0.226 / 17.6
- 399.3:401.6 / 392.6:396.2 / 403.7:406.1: -0.185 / 17.7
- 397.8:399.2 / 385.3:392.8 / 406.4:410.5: -0.093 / 17.3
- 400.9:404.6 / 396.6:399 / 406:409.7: -0.127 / 17.7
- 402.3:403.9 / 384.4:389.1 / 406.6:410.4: -0.086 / 17.9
